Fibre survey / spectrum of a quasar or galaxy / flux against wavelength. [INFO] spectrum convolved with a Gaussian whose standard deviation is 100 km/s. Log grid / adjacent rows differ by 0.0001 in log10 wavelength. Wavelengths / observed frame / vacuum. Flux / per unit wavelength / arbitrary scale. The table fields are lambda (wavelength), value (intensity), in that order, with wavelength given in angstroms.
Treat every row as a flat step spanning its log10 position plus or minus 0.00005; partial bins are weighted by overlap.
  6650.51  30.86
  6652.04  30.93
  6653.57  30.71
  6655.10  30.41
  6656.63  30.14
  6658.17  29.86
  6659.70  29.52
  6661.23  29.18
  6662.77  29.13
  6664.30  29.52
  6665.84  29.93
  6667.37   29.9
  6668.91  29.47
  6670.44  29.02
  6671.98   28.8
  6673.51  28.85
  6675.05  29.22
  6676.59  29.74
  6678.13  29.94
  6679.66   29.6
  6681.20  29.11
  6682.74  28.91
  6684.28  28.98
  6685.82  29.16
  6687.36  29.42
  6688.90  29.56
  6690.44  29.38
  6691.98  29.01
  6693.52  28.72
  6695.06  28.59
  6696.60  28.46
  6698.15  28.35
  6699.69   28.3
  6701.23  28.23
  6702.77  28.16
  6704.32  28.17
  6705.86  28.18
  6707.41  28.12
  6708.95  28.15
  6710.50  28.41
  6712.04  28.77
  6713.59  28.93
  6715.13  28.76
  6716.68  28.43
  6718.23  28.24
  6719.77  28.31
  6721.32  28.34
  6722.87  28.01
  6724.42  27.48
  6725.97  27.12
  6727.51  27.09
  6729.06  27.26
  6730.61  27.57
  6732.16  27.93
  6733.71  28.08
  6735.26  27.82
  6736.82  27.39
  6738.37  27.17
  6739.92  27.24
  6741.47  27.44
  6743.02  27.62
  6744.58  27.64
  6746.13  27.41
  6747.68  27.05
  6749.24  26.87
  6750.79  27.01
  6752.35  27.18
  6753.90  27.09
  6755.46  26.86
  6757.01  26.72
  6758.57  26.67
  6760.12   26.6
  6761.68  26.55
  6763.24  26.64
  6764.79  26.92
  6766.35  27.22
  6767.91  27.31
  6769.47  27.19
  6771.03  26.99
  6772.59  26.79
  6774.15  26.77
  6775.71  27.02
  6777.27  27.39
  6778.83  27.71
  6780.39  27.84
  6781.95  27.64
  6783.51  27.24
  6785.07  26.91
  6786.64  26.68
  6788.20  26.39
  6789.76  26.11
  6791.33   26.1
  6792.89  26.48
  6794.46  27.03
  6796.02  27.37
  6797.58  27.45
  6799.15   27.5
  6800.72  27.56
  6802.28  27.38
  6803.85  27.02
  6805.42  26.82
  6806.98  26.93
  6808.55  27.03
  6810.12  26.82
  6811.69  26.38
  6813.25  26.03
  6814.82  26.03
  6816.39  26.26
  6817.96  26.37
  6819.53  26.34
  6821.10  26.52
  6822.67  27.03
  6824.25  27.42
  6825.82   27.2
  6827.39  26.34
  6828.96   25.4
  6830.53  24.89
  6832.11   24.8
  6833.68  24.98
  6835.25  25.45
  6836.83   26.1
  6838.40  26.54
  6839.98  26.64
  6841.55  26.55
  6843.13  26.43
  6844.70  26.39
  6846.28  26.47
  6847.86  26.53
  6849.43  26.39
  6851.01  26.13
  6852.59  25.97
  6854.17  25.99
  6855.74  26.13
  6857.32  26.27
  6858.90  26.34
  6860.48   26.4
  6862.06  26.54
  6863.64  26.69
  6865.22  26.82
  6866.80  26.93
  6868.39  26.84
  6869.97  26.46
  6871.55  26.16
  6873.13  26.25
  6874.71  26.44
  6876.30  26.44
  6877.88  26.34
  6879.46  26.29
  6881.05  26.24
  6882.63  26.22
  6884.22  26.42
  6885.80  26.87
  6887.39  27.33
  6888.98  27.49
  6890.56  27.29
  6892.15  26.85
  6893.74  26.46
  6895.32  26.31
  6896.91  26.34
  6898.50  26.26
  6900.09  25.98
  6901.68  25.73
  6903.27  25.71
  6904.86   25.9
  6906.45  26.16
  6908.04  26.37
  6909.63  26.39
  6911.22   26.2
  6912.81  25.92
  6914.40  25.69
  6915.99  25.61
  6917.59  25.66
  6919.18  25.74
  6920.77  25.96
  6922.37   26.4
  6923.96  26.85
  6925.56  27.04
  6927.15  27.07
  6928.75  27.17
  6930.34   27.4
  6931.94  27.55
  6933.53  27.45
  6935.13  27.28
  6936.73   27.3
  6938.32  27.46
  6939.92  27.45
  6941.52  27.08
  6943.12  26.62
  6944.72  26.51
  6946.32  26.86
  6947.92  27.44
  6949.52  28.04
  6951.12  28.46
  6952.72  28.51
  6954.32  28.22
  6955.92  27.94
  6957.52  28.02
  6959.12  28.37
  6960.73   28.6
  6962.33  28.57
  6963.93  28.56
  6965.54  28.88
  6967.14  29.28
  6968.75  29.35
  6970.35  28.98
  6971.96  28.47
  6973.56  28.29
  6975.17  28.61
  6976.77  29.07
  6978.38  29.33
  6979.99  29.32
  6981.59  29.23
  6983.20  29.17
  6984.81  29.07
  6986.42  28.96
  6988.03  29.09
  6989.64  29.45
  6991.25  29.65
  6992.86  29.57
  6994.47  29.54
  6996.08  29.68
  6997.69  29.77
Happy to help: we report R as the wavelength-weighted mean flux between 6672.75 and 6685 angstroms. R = 29.3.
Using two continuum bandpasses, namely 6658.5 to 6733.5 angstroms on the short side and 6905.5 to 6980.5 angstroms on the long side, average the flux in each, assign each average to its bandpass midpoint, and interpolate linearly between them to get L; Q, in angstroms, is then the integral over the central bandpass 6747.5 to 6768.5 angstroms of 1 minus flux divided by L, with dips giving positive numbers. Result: 1.1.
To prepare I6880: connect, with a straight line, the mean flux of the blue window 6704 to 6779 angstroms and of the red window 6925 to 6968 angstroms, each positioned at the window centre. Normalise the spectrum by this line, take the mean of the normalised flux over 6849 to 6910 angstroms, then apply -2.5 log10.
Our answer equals 0.05 mag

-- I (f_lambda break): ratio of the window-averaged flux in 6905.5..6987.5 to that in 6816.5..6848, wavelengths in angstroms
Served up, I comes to 1.06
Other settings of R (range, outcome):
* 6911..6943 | 26.7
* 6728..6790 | 27.2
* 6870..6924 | 26.3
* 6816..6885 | 26.3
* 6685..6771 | 27.8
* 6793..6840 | 26.5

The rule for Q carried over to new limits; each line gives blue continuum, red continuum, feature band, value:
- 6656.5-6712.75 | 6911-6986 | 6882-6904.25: 1.2 angstroms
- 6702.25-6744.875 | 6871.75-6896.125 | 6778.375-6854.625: 1.7 angstroms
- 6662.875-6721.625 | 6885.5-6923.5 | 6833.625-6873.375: 0.8 angstroms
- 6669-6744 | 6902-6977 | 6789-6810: 0.8 angstroms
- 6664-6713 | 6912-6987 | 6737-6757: 1.0 angstroms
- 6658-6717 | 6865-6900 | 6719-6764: 1.6 angstroms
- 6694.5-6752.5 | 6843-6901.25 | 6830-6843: 0.5 angstroms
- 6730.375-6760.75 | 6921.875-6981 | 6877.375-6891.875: 0.5 angstroms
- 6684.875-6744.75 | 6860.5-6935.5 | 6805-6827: 0.5 angstroms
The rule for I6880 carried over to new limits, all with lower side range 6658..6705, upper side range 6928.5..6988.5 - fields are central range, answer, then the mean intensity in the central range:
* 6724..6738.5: 0.06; 27.5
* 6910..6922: 0.10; 25.9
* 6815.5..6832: 0.09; 26.3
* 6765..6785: 0.06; 27.2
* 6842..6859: 0.09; 26.3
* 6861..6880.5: 0.08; 26.5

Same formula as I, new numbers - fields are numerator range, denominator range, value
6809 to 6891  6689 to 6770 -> 0.95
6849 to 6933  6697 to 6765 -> 0.96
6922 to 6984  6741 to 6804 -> 1.04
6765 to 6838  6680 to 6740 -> 0.94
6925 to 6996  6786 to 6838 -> 1.07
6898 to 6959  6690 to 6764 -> 0.97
